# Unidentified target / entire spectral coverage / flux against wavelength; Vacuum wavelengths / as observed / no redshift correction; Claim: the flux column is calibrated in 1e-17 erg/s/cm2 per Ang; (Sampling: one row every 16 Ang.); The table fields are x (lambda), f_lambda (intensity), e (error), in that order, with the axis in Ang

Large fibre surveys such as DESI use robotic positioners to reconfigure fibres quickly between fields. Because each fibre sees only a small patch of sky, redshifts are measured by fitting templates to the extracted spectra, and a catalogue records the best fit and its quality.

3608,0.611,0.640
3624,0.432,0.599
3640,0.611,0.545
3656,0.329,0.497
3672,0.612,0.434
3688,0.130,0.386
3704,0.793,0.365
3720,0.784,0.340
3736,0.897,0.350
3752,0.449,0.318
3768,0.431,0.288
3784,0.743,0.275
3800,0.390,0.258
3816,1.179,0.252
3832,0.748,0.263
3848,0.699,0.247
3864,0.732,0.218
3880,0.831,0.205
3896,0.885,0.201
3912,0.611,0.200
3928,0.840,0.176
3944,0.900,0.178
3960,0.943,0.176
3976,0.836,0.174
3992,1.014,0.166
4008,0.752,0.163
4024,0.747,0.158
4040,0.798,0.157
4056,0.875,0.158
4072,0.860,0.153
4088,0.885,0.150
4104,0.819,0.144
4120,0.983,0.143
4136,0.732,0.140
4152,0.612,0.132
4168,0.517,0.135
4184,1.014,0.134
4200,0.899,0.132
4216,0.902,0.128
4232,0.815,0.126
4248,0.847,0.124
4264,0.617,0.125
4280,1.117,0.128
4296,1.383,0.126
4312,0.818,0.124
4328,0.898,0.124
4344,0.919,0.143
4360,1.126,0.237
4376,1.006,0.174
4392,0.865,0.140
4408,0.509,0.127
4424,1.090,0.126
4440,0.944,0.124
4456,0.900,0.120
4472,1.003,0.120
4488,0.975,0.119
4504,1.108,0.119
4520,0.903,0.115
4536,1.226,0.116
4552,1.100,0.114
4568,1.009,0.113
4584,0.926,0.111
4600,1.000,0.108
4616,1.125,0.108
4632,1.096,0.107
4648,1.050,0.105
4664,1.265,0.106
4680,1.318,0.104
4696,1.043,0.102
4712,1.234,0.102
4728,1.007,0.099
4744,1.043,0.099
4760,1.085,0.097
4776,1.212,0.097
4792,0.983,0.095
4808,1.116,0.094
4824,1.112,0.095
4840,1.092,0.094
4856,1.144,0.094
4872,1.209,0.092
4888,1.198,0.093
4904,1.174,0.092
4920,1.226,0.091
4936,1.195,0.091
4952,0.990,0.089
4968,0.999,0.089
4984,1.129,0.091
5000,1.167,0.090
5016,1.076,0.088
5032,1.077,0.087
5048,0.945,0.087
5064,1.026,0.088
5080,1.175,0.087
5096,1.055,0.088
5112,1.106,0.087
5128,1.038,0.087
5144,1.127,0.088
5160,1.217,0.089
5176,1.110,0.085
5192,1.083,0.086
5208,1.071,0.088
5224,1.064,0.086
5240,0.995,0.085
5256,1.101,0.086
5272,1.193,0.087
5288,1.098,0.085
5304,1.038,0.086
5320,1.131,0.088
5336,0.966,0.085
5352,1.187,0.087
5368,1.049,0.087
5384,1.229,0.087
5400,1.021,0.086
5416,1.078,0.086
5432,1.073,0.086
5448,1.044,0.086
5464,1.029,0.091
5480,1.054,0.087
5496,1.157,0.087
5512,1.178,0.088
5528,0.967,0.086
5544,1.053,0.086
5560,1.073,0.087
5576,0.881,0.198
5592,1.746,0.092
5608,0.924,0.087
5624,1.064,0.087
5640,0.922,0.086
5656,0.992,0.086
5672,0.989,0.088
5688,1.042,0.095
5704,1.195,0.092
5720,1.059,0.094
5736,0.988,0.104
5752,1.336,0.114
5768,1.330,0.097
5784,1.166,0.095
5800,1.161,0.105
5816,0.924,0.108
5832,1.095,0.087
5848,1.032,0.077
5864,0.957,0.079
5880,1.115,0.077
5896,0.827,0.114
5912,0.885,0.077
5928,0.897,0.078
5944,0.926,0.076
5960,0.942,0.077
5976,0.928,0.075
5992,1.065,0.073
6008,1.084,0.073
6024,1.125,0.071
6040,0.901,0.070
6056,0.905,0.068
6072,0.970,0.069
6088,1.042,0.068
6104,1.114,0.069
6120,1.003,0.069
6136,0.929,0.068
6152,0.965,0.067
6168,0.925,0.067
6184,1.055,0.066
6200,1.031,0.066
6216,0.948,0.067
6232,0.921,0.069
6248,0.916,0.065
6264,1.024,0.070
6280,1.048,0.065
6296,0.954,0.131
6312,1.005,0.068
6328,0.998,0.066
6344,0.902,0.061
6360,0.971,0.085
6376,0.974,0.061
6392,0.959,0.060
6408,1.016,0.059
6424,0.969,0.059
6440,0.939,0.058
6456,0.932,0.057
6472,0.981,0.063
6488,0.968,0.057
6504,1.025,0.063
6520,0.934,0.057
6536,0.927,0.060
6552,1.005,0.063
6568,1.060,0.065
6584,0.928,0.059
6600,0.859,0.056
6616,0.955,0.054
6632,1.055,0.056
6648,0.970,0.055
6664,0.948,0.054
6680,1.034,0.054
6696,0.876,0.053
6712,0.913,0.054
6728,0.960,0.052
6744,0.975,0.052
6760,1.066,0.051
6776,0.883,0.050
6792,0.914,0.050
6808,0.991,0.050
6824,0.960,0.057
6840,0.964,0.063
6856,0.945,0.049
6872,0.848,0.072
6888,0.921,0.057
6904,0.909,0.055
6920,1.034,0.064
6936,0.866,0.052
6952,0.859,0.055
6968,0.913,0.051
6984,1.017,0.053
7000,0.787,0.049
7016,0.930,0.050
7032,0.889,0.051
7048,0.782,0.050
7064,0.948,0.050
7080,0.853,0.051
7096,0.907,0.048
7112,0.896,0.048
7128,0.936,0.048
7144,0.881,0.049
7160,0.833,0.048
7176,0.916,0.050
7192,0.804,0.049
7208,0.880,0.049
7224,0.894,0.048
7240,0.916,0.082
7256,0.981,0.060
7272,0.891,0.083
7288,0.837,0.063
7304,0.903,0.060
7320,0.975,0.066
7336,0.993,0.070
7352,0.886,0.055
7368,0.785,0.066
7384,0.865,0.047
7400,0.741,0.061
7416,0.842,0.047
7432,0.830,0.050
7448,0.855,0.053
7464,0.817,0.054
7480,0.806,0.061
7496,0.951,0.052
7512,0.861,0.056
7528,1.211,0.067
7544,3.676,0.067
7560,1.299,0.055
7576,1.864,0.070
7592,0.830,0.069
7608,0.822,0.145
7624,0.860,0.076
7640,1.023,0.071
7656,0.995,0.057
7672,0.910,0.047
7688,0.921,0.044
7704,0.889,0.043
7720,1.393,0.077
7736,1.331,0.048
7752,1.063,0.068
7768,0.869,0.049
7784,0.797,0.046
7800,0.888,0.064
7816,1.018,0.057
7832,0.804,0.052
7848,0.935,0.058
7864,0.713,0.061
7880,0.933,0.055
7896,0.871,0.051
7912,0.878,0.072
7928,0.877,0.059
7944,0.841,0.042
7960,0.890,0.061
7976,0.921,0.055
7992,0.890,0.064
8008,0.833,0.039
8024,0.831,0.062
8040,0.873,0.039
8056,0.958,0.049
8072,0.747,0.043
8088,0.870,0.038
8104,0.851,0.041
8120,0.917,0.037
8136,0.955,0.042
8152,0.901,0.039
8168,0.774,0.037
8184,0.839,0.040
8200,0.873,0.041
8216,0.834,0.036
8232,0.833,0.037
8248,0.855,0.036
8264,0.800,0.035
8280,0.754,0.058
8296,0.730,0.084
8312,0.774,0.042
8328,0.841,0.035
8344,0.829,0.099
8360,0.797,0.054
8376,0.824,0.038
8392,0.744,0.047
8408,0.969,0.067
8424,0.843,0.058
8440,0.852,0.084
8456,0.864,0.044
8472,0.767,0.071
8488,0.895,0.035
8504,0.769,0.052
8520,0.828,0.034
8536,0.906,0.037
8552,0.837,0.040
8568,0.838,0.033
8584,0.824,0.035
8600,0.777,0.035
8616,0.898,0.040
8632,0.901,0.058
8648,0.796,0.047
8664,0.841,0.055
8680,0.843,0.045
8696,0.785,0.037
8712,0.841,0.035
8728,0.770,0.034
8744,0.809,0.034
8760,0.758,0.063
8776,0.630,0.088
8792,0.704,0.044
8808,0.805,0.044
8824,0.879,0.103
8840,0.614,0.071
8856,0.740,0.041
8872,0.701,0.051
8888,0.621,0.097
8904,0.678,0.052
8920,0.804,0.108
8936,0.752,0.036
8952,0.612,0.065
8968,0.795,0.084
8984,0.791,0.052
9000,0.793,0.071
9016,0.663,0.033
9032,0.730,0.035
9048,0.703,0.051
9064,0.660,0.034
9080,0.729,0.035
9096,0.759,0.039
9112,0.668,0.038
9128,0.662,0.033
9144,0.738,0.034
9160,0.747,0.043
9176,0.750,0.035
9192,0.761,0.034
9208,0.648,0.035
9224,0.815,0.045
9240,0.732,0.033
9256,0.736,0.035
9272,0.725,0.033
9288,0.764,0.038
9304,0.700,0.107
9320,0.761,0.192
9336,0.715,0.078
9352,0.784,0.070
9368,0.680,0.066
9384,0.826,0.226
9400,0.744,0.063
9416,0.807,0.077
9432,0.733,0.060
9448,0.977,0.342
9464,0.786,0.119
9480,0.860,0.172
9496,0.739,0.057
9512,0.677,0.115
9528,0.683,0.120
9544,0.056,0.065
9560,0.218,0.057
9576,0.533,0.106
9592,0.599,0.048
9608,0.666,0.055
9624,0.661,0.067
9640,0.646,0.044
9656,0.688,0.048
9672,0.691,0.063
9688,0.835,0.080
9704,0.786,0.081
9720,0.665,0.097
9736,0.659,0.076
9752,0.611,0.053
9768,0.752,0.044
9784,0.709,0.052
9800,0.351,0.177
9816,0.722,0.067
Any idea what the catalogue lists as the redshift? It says 0.150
